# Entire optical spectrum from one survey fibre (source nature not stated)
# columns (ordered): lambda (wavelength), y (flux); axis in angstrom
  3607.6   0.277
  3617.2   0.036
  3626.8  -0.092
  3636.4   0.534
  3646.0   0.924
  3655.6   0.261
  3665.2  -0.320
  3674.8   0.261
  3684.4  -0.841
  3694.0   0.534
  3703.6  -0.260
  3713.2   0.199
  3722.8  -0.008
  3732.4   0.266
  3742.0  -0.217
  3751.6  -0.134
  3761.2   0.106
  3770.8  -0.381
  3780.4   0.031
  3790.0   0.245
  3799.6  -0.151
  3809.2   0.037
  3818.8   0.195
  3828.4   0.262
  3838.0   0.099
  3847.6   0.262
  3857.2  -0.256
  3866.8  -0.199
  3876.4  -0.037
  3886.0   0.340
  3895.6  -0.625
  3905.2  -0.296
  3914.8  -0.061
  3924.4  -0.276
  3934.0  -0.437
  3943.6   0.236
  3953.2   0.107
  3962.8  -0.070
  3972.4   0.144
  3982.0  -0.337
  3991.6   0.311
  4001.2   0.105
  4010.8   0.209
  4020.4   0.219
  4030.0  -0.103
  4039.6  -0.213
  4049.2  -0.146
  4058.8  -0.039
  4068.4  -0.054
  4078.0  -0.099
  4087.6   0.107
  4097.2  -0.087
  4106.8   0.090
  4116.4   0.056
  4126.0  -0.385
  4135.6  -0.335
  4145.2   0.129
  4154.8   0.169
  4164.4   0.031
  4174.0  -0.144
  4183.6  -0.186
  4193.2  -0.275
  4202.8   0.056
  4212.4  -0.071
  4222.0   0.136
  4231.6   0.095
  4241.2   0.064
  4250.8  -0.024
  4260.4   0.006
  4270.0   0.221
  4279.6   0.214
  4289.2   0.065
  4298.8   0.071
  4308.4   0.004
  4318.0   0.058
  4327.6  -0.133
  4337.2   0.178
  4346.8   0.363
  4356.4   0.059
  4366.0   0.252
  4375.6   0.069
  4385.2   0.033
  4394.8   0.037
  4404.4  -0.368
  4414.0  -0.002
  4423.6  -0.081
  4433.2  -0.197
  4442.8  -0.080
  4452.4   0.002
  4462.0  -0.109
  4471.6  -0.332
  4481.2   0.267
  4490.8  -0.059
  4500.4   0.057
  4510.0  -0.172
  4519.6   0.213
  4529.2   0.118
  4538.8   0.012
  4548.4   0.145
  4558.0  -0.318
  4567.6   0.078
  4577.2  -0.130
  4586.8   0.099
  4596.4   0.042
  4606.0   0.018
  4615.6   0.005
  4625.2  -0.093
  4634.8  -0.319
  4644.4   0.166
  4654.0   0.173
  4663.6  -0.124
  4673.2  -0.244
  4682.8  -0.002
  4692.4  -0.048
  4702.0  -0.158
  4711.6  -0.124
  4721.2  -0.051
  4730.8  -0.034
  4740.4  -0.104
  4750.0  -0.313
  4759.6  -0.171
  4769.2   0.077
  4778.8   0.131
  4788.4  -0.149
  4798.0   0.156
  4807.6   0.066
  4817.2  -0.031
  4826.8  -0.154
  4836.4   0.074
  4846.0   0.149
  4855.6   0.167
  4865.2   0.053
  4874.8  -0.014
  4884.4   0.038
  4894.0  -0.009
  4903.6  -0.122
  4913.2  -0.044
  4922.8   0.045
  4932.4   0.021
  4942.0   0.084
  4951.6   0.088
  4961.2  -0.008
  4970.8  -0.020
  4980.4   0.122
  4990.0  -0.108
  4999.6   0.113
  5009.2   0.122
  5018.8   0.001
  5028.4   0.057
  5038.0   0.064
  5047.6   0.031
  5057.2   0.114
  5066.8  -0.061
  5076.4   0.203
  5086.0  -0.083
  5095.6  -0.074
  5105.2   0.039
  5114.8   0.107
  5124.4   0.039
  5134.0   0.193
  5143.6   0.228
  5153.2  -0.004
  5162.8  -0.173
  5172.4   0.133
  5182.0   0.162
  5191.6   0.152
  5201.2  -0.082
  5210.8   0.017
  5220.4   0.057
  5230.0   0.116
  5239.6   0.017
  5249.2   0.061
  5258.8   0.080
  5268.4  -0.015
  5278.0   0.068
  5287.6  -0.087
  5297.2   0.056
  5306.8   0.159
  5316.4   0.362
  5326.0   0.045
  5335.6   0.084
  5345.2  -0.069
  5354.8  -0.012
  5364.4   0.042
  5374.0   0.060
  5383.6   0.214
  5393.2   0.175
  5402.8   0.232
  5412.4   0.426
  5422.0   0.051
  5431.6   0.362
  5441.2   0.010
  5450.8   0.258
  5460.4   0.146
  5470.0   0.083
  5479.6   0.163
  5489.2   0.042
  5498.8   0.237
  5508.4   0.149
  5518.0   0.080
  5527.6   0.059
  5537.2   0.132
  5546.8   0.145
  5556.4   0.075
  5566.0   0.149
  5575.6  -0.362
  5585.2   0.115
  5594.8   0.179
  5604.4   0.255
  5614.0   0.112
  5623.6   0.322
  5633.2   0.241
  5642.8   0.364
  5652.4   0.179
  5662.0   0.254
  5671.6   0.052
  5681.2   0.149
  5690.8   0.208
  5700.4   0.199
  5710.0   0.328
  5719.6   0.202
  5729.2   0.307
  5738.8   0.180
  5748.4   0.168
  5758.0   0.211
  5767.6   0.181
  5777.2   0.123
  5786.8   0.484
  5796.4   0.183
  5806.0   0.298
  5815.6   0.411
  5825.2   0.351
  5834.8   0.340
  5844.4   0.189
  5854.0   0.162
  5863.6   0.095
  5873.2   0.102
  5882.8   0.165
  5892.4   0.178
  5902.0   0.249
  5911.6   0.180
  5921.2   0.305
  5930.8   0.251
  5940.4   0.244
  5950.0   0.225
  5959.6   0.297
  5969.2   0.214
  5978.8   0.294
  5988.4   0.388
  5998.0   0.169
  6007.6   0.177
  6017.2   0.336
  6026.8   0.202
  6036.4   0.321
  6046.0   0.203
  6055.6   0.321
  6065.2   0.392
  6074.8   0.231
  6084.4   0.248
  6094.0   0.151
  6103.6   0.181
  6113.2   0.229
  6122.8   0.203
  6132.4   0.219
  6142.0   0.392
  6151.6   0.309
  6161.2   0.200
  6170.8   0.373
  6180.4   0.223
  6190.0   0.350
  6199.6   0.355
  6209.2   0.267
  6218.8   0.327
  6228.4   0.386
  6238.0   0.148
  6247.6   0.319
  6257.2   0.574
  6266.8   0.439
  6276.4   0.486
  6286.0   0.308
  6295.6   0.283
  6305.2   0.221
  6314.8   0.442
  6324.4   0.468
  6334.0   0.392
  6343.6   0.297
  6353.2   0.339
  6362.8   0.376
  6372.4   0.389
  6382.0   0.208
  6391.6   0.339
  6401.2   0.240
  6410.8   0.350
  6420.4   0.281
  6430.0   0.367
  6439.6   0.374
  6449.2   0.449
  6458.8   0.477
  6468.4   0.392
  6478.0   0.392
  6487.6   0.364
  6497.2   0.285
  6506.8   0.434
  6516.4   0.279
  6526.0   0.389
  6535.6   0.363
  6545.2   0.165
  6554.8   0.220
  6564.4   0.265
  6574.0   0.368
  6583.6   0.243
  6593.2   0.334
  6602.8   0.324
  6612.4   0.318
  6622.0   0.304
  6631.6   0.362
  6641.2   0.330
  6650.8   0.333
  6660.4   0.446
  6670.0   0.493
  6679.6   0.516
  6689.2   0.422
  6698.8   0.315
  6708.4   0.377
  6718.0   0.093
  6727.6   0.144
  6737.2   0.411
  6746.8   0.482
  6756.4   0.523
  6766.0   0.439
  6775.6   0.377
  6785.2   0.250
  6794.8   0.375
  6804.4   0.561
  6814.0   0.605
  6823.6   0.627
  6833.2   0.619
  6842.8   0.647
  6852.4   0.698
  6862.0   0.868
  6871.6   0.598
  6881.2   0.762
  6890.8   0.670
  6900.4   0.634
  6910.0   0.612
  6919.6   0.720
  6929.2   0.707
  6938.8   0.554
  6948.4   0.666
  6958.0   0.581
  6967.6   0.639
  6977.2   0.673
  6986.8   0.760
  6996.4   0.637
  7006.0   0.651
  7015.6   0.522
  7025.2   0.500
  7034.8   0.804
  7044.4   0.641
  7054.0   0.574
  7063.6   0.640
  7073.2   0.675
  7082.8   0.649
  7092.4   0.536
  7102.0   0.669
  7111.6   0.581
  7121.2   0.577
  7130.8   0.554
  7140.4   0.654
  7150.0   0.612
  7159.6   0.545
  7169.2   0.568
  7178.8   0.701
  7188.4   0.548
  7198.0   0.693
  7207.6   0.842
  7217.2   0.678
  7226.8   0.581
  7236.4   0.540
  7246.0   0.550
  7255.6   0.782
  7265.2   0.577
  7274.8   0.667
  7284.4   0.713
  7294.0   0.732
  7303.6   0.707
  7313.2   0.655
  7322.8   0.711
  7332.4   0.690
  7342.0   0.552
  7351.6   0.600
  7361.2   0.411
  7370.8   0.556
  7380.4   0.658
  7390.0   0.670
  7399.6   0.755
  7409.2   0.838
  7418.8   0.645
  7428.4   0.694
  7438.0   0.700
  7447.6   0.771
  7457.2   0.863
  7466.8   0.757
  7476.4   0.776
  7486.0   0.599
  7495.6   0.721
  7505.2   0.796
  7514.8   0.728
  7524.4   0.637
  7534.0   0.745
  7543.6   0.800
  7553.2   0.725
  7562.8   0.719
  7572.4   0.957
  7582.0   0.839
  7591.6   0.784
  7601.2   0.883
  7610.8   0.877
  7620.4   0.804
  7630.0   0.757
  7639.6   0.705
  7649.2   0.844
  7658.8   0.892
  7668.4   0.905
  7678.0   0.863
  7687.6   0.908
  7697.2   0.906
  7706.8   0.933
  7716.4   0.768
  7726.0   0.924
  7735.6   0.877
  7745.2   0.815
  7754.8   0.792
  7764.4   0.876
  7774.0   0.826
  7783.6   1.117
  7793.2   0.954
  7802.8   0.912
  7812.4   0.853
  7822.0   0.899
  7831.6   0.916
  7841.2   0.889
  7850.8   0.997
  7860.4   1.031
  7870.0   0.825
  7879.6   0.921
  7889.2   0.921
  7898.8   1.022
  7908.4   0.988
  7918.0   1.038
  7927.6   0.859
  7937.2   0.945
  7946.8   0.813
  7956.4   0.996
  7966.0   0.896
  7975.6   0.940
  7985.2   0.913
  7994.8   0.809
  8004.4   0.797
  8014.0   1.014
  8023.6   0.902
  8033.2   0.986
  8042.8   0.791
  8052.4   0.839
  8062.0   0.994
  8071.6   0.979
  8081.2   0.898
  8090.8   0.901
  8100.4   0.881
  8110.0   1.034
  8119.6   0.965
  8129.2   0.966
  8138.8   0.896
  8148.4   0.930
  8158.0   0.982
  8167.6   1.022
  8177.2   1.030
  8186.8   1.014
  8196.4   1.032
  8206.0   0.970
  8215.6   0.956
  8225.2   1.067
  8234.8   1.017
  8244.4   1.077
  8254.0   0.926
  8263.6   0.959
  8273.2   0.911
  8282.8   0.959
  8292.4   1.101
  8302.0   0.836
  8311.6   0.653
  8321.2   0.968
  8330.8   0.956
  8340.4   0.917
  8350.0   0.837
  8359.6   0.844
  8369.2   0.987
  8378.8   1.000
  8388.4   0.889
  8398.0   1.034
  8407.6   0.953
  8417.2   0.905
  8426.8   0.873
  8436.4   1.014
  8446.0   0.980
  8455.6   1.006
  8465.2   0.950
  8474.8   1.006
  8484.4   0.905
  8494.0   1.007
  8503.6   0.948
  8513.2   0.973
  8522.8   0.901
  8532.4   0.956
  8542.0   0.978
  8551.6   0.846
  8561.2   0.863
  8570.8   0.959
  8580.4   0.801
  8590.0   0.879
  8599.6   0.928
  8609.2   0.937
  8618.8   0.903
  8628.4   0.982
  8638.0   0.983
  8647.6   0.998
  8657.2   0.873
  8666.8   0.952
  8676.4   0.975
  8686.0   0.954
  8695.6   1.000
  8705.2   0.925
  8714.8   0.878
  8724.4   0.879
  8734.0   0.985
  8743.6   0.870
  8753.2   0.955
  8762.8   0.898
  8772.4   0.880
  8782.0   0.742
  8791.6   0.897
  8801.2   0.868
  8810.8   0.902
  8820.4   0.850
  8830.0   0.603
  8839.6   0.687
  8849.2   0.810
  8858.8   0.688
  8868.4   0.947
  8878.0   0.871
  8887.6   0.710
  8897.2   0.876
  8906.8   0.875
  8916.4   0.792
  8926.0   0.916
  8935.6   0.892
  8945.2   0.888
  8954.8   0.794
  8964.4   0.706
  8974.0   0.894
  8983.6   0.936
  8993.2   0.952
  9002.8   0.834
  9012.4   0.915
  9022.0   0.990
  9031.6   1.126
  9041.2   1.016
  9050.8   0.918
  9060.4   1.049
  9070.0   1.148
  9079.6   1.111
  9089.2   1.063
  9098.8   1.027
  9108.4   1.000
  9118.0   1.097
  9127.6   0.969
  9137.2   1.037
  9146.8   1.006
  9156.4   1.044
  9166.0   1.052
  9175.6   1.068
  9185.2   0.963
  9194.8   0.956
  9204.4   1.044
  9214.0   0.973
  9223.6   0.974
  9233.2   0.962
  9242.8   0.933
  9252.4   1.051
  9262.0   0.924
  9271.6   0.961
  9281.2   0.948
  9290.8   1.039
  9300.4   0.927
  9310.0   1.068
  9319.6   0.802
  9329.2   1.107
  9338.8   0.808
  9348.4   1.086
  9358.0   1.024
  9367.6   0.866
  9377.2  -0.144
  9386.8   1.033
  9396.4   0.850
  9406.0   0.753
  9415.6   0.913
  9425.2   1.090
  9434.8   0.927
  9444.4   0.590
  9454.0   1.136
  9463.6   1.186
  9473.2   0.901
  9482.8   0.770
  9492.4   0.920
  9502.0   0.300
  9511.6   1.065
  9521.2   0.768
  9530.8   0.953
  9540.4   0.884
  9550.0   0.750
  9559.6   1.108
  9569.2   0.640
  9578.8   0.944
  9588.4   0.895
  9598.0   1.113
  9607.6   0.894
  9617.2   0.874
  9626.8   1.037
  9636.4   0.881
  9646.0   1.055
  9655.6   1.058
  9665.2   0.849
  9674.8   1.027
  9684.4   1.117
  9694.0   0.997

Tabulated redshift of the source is 0.708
